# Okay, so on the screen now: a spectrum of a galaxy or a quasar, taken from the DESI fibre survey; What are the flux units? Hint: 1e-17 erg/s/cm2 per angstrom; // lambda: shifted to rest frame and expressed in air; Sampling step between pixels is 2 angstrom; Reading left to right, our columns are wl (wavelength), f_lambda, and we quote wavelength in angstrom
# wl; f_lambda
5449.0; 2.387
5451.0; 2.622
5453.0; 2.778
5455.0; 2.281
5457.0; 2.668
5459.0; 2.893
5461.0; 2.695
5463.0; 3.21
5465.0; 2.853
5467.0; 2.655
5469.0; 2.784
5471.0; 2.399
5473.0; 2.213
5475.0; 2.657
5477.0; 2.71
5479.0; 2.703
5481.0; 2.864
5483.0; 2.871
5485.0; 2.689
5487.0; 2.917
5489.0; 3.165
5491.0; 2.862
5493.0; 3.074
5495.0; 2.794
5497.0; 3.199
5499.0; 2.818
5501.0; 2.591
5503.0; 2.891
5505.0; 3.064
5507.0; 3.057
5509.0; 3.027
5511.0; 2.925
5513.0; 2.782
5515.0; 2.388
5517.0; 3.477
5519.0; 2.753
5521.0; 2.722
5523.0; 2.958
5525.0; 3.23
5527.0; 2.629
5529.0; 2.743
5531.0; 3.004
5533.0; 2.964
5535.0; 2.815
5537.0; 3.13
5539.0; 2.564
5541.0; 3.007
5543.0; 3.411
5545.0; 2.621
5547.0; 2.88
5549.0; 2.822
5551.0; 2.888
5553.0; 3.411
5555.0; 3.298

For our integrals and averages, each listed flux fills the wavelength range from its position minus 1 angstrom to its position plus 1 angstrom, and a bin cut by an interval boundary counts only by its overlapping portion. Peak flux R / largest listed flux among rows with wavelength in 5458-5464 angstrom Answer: 3.21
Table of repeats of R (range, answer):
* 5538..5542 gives 3.007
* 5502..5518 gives 3.477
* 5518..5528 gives 3.23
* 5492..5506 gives 3.199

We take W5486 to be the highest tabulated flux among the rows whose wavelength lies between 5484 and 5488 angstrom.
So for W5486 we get 2.917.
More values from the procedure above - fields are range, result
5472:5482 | 2.864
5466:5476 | 2.784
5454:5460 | 2.893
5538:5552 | 3.411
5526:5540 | 3.13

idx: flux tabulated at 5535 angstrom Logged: 2.815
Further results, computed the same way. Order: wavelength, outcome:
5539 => 2.564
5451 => 2.622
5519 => 2.753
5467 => 2.655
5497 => 3.199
